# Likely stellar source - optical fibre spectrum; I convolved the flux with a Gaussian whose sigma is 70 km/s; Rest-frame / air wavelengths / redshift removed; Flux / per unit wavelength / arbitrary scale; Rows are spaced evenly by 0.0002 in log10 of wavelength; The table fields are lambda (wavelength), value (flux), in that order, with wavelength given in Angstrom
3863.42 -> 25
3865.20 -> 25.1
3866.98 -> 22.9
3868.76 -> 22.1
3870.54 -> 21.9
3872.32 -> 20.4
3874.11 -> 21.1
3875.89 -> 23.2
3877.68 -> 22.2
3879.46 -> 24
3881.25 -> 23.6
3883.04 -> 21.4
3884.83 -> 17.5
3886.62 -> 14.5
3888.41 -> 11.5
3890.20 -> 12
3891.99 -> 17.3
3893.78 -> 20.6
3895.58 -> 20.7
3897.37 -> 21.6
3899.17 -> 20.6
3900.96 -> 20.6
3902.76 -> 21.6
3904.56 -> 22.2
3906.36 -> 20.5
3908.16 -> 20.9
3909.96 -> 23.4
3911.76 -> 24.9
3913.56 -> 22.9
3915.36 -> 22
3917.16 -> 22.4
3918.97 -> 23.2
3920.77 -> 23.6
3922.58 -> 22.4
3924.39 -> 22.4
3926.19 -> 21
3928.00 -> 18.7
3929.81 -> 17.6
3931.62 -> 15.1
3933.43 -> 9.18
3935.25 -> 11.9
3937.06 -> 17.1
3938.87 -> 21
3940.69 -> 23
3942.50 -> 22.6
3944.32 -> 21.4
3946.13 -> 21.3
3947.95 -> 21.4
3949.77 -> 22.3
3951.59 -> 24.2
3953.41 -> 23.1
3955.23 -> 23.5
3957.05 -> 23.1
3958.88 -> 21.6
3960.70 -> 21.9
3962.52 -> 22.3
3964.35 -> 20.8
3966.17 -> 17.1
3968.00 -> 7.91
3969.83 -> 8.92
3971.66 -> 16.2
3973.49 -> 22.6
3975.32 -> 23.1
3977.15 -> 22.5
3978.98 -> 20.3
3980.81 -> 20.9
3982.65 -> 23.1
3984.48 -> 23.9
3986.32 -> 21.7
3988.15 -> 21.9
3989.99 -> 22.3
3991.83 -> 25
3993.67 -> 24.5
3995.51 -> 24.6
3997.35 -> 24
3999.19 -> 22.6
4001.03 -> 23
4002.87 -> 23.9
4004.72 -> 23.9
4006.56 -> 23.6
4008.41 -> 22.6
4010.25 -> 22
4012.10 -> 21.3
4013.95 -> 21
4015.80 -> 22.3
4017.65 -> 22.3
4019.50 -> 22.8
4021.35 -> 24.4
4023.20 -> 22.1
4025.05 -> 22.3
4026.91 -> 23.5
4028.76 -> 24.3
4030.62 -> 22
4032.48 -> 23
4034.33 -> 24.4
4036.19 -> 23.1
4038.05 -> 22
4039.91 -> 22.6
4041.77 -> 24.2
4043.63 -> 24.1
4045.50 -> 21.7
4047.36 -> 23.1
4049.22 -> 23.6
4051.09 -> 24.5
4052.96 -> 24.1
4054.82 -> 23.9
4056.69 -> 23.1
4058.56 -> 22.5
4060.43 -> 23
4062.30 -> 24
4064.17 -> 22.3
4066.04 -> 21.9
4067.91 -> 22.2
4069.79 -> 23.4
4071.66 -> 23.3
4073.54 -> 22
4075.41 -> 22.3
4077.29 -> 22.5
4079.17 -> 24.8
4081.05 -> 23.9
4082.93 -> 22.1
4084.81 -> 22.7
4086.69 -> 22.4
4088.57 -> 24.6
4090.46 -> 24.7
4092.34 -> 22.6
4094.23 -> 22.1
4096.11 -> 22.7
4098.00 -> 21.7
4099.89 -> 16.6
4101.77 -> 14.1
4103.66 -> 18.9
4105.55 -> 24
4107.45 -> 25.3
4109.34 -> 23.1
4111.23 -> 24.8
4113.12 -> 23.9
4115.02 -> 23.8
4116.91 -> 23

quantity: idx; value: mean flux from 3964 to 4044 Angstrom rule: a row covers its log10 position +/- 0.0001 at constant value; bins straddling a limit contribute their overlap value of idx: 21.9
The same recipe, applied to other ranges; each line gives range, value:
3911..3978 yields 20.2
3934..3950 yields 19.9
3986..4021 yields 23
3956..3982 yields 19.3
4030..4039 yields 22.9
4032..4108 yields 22.7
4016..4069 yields 23.1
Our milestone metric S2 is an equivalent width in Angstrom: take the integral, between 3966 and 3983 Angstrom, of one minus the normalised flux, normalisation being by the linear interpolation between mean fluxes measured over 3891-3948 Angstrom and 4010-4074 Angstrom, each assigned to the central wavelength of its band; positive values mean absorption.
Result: 2.70 Angstrom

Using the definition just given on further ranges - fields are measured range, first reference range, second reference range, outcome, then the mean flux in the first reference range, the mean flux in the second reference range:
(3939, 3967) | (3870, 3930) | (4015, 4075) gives -0.5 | 20.8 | 23.1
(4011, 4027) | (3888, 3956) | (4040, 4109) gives -0.4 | 20.4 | 22.6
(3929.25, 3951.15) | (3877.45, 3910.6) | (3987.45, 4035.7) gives 2.4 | 19.8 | 23.1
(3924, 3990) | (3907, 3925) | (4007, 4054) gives 8.4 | 22.8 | 22.9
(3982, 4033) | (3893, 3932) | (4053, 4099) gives -1.6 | 21.4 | 23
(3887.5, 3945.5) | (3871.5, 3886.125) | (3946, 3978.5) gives 2.8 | 21.5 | 20.2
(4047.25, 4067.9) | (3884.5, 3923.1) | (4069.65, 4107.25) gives -1.3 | 20.3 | 22.1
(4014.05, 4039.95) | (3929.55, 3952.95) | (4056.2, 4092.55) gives -1.5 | 19.2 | 23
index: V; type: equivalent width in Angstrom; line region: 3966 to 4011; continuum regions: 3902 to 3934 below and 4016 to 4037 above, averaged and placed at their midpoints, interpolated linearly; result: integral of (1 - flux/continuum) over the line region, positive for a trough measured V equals 2.0 Angstrom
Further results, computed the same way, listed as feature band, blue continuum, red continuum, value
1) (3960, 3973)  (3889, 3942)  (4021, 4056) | 2.91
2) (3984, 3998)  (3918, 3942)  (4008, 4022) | -1.37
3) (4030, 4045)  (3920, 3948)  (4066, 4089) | -0.85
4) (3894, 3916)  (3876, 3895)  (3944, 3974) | -3.21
